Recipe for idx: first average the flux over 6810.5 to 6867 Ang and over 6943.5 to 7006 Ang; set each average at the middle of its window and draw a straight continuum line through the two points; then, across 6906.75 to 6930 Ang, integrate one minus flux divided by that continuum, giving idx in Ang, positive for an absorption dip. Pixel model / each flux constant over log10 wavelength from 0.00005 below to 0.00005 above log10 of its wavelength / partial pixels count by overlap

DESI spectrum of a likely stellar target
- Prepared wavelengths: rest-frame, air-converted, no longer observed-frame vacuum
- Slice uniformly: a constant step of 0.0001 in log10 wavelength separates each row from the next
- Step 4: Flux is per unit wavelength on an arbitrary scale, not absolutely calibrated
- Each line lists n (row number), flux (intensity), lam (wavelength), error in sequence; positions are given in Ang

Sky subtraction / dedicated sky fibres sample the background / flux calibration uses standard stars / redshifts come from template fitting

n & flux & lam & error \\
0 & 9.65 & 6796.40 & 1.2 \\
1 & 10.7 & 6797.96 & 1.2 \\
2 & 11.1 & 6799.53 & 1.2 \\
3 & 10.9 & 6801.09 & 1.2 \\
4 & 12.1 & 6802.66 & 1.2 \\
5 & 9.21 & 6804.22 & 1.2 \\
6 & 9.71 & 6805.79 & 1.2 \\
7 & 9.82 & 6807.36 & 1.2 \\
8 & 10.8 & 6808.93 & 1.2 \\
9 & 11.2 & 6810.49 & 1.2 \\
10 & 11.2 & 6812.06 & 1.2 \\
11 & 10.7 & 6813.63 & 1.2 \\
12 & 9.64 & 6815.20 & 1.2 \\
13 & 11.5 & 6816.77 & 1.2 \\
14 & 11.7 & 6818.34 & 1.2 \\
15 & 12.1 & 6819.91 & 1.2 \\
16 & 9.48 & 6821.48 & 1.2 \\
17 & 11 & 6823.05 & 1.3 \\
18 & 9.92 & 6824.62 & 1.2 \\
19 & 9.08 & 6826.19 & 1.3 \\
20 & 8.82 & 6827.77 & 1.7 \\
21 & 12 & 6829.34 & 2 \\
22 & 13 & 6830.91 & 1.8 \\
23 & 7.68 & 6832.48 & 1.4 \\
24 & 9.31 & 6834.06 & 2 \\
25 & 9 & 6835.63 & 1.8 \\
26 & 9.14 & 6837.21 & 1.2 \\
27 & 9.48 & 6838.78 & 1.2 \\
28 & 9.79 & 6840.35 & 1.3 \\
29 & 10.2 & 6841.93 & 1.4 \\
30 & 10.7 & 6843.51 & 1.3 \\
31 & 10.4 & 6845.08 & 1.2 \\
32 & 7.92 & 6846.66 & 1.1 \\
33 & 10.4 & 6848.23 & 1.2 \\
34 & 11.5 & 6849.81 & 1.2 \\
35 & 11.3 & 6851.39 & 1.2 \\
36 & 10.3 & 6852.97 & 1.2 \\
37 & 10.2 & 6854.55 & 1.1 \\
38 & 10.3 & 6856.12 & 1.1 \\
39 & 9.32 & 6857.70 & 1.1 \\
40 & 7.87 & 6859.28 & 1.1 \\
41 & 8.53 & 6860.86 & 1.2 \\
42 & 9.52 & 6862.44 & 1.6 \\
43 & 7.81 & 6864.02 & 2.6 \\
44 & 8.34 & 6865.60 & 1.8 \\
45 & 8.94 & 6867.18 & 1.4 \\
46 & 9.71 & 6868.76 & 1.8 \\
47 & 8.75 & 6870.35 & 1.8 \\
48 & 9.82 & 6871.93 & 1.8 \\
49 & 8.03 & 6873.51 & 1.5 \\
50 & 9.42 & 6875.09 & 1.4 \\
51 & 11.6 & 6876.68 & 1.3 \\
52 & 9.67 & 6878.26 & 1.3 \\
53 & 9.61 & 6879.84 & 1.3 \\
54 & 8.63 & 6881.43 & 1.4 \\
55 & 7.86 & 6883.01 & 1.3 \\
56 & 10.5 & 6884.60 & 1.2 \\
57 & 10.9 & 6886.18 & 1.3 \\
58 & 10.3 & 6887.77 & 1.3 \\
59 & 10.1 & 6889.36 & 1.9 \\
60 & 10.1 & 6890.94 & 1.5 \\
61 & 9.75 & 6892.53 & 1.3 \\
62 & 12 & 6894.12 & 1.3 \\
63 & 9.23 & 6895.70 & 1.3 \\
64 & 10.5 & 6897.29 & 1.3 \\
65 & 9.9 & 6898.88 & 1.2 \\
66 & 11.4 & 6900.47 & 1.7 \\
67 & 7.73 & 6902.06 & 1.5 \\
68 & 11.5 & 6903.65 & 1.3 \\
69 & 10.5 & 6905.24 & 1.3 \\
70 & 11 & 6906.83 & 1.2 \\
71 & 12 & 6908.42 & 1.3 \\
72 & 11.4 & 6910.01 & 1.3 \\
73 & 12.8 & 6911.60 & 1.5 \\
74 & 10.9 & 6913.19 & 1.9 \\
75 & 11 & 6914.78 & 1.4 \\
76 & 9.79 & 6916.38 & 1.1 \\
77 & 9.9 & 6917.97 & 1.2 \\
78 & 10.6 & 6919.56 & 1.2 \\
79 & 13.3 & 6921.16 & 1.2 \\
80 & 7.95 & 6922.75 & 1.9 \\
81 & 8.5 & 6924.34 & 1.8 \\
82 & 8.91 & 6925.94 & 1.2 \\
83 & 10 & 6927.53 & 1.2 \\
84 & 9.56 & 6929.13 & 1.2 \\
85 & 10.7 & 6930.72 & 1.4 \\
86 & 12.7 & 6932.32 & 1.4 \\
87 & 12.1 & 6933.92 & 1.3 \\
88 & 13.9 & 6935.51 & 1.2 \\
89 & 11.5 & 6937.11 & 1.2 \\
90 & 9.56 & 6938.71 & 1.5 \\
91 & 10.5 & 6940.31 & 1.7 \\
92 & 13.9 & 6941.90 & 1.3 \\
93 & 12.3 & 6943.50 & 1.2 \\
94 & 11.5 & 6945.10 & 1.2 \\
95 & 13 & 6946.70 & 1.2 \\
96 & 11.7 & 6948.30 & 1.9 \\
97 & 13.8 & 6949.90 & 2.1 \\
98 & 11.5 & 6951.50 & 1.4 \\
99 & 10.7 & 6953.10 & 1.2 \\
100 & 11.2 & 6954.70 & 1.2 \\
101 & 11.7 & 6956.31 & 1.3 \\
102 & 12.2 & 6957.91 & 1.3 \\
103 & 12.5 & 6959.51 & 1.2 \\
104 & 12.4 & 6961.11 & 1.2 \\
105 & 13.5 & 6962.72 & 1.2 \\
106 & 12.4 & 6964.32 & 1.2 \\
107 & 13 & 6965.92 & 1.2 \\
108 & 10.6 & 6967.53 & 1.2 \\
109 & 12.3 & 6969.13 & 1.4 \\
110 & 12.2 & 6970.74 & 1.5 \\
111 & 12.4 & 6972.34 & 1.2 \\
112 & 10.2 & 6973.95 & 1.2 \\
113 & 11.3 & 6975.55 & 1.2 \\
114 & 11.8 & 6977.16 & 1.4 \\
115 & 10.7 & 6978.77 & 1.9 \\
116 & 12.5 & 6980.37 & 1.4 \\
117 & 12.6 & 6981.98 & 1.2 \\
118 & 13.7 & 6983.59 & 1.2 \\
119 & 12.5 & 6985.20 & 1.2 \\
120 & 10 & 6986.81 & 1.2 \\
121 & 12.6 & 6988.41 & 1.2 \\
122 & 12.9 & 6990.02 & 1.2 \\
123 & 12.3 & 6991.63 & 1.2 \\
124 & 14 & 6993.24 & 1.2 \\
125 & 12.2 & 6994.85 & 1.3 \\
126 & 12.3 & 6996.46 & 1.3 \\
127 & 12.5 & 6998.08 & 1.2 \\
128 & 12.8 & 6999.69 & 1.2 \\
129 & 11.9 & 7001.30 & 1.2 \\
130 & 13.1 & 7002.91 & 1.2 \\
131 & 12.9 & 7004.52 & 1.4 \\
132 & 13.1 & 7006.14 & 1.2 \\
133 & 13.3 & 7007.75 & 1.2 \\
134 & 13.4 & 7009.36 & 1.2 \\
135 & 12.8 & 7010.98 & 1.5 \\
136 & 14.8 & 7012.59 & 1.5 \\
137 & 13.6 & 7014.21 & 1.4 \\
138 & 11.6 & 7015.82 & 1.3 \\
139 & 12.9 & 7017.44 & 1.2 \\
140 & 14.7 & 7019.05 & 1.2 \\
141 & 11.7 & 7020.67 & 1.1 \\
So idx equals 1.61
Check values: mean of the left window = 9.98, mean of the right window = 12.2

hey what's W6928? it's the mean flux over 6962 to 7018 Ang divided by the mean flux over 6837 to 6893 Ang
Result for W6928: 1.3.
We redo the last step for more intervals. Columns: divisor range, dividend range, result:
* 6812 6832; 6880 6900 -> 0.93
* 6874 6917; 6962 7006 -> 1.19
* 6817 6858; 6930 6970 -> 1.18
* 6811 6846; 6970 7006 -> 1.19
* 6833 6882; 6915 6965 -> 1.20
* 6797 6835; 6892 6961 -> 1.06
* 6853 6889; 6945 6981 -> 1.28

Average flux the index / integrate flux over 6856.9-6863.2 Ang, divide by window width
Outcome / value 8.81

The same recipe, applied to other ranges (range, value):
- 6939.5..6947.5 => 12.2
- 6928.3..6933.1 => 11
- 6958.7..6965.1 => 12.7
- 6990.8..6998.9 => 12.7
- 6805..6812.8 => 10.5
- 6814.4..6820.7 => 11.2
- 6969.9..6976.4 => 11.5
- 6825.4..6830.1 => 9.95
